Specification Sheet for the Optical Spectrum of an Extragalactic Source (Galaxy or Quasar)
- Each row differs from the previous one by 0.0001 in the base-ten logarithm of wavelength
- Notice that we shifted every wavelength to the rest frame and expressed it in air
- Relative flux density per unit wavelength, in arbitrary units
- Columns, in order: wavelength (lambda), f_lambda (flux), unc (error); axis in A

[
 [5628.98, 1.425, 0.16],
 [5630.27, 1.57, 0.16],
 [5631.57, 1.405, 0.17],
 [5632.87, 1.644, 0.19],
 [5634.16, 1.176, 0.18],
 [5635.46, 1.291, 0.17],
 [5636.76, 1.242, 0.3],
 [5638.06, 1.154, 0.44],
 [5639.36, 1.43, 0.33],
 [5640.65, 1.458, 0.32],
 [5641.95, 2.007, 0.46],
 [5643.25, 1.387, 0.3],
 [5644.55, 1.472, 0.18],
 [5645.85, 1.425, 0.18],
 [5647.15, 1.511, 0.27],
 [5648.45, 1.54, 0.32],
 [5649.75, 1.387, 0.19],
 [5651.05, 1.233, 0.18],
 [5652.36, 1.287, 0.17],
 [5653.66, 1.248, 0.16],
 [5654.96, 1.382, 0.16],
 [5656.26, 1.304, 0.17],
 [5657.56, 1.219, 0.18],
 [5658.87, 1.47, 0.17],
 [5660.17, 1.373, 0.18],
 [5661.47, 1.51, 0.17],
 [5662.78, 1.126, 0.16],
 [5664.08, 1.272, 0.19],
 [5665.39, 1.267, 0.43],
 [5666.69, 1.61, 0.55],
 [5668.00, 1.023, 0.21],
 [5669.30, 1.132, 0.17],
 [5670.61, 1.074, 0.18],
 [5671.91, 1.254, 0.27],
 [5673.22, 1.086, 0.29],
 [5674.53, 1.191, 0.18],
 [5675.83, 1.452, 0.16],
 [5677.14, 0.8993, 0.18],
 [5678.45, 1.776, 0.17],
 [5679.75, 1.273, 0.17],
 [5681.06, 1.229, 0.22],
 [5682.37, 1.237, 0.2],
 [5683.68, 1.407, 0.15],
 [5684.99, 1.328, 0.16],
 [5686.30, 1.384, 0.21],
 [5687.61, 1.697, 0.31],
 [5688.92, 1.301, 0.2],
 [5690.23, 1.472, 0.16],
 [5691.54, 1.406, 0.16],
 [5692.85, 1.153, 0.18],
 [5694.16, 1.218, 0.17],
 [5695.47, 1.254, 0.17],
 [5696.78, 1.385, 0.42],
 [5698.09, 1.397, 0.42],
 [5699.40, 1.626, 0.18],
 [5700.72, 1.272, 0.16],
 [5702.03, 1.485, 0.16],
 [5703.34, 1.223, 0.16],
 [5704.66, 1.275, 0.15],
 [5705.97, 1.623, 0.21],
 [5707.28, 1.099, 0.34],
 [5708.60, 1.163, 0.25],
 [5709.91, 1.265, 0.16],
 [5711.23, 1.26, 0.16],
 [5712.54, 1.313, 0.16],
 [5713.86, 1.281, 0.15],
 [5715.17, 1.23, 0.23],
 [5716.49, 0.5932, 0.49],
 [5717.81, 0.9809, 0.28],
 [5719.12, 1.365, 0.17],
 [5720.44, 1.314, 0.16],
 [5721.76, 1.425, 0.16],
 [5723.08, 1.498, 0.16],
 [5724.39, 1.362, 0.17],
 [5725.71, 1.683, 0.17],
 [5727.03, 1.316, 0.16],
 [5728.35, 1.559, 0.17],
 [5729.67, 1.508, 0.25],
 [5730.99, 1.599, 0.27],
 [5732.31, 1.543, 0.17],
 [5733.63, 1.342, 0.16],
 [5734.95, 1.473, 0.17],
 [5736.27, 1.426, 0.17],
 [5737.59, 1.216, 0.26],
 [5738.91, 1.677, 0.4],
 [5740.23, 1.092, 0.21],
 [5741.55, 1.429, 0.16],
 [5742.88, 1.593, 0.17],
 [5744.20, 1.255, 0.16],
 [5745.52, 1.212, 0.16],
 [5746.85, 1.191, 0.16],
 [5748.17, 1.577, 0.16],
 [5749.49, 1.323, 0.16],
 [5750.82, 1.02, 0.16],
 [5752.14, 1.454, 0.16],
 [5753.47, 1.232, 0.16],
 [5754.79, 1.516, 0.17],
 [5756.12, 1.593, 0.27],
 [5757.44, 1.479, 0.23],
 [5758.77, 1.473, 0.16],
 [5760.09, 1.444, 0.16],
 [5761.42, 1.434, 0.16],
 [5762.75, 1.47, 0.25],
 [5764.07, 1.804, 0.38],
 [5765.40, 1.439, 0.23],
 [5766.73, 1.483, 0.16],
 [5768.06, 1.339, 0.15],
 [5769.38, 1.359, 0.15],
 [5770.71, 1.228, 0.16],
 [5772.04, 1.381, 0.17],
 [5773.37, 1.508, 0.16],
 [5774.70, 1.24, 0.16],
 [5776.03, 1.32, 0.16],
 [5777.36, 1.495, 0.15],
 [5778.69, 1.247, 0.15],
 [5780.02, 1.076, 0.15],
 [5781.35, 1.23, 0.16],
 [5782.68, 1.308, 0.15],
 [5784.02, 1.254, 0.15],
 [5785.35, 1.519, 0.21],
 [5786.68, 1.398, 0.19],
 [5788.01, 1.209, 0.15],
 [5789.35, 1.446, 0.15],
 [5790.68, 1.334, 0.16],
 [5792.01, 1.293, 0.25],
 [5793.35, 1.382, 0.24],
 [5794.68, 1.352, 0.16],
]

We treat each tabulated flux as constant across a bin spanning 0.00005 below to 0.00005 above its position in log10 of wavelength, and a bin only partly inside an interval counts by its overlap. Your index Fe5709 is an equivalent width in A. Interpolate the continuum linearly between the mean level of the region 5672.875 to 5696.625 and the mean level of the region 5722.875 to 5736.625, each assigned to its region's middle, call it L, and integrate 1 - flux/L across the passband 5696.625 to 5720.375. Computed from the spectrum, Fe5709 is 2.3 A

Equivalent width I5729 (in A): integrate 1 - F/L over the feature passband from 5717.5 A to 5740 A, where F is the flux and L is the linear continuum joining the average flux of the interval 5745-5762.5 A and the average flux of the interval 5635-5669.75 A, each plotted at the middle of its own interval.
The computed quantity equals -0.8 A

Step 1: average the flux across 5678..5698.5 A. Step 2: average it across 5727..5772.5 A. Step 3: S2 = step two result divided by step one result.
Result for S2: 1.0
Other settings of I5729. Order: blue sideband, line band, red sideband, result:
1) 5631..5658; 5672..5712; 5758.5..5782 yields 1.8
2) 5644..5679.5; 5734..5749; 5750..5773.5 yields 0.3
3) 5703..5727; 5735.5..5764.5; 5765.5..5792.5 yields -2.1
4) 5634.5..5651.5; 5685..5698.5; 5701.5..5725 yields -0.5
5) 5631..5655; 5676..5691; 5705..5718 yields -1.1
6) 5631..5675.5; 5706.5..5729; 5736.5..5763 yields 1.5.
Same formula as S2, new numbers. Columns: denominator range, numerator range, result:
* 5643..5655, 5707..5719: 0.82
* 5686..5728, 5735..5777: 1.05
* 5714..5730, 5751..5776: 1.09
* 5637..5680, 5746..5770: 1.06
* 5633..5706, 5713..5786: 1.02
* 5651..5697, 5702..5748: 1.03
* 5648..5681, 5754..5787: 1.08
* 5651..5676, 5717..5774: 1.11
